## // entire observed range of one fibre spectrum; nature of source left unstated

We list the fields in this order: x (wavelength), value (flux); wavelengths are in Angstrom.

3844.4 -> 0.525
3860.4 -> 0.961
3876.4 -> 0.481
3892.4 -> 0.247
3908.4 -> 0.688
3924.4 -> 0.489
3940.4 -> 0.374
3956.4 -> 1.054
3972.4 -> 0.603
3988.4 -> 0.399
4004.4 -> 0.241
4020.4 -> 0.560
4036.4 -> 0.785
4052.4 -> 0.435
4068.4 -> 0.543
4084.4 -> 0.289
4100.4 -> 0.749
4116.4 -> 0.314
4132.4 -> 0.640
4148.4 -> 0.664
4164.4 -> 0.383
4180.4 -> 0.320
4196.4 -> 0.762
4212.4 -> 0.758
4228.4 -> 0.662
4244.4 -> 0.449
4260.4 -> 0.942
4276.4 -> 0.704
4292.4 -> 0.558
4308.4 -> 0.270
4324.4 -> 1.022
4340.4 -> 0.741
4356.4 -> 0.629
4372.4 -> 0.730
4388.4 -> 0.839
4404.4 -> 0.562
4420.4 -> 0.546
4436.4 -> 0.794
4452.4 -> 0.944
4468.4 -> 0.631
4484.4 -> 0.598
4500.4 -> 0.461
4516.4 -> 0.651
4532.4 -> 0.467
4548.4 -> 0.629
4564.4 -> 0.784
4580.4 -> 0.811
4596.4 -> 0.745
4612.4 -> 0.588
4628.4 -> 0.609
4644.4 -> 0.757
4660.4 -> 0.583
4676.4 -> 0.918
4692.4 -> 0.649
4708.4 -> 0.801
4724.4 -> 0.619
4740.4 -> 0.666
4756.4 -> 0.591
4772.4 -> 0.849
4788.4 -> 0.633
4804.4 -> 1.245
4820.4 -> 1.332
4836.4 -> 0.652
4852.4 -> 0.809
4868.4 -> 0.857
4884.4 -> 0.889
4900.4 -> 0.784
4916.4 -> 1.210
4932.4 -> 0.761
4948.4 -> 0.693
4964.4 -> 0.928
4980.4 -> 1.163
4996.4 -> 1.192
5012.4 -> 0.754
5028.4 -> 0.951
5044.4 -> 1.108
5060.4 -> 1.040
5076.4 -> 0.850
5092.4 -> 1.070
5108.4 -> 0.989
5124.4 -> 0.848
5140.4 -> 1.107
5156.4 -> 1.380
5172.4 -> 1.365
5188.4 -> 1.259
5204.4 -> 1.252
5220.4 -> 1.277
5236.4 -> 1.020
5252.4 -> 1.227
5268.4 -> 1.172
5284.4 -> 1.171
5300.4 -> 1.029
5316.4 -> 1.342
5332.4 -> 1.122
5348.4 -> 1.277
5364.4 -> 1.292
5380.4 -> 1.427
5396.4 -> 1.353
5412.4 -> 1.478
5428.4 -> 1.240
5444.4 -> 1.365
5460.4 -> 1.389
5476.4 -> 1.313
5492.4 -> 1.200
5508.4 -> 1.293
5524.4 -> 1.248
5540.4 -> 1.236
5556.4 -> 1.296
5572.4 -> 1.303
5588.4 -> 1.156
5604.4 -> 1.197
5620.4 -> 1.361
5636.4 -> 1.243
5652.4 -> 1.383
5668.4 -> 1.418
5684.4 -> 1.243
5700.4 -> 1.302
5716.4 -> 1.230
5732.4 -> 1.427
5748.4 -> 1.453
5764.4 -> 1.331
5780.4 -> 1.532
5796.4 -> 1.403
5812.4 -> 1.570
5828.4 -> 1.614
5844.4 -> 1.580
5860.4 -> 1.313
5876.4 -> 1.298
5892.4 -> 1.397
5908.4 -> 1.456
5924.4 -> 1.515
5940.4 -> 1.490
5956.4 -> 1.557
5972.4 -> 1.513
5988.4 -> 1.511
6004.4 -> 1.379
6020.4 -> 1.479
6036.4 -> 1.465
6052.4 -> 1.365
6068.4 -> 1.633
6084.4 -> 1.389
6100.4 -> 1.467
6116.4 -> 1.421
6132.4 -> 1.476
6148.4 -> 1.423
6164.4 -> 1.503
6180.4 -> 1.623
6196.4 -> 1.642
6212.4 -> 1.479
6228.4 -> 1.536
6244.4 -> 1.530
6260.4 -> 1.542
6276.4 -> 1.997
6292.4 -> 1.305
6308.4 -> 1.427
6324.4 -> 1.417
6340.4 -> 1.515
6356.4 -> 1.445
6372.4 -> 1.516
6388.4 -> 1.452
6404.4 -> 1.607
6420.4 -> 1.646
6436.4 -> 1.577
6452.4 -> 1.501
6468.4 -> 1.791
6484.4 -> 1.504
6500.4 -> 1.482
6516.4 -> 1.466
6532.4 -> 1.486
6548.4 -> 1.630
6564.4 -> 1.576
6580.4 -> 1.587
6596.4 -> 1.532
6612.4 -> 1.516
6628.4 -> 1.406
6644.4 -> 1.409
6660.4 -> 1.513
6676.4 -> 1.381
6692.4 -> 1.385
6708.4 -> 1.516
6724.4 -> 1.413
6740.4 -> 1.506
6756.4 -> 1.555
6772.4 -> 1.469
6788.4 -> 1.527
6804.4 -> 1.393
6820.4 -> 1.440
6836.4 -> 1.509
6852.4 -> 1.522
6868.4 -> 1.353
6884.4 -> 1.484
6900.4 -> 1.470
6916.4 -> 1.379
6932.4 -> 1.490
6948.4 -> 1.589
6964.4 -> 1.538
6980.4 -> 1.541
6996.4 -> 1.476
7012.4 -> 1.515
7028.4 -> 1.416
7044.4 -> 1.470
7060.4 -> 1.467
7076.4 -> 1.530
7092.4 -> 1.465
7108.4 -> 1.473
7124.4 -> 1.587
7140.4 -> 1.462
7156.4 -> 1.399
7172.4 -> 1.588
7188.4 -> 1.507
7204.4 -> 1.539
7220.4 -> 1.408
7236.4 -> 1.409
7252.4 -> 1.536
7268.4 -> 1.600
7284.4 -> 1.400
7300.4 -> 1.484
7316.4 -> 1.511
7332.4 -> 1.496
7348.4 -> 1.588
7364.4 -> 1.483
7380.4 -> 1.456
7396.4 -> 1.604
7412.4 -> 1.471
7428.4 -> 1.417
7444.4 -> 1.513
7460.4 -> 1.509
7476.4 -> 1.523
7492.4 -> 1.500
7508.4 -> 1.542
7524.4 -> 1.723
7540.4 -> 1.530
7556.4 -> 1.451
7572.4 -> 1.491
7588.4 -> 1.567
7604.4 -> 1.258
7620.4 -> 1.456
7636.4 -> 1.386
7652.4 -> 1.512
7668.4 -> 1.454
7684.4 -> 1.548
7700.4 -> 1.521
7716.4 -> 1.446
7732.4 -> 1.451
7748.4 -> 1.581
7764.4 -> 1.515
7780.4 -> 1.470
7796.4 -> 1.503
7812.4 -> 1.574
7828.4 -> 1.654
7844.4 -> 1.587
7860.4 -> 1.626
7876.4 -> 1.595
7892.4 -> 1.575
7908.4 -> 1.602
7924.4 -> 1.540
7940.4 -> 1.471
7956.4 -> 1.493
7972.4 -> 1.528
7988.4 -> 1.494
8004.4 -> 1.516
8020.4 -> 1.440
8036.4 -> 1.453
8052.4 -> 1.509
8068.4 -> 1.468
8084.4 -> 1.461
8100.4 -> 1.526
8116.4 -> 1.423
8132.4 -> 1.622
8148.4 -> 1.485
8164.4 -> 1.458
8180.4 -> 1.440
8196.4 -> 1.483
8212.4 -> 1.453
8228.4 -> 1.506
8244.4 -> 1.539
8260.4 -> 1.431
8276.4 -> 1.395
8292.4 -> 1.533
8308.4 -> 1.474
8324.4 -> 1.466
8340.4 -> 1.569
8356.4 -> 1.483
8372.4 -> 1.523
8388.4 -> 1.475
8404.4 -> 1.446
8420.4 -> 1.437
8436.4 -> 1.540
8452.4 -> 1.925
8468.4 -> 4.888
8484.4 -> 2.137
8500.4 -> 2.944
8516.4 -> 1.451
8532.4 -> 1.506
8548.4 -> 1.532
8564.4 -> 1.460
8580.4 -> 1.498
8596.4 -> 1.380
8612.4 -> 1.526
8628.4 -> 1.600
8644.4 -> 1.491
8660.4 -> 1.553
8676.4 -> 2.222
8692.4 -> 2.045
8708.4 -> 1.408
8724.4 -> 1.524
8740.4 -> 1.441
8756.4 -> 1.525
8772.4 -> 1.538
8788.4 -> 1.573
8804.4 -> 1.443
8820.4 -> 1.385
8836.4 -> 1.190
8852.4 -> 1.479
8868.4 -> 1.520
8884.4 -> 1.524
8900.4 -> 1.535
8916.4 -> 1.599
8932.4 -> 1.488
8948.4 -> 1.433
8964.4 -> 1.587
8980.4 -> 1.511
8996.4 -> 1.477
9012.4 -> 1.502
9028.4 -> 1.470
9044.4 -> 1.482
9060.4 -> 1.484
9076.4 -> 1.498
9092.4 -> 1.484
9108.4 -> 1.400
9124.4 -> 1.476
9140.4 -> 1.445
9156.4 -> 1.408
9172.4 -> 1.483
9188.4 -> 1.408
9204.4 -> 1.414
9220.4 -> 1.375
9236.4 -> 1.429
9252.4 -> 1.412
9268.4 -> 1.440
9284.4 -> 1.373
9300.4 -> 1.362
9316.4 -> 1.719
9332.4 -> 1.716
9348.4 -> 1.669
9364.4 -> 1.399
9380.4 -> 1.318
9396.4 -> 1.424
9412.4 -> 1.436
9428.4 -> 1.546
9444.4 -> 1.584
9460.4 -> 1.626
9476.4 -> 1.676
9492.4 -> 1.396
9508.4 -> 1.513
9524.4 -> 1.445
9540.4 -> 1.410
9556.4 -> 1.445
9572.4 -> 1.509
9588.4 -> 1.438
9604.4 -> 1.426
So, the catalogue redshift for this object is 0.29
